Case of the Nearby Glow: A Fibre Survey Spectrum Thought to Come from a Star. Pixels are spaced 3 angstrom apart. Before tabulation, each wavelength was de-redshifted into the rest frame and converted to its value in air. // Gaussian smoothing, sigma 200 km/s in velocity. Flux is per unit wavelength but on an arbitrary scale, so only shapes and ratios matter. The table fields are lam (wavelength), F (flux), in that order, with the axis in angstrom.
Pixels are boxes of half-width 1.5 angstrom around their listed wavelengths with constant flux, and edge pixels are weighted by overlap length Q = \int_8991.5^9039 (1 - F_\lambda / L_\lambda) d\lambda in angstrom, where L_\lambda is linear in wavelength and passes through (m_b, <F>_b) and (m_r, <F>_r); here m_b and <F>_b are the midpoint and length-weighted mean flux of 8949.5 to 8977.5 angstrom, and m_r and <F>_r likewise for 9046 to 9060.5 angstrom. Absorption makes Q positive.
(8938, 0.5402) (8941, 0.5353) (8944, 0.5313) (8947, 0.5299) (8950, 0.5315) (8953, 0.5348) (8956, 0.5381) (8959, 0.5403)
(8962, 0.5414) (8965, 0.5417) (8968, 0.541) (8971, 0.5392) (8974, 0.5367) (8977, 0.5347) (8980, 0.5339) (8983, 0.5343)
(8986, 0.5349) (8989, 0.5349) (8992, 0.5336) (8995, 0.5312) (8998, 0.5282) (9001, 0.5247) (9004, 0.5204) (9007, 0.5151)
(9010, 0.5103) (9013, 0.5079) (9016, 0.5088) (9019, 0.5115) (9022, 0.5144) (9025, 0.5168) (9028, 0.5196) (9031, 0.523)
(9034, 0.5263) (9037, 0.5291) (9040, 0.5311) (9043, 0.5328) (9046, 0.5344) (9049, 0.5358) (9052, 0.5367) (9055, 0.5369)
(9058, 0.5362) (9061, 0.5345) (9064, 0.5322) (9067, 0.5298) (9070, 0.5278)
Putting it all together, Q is 1.51 angstrom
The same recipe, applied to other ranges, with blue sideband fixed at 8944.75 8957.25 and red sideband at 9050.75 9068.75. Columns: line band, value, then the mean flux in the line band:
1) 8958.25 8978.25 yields -0.22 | 0.539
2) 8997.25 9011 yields 0.37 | 0.52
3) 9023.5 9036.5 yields 0.29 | 0.522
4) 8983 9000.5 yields 0.05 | 0.532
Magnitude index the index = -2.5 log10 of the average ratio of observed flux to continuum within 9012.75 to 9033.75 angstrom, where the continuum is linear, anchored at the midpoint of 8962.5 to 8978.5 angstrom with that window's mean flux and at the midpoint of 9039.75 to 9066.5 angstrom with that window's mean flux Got 0.04 mag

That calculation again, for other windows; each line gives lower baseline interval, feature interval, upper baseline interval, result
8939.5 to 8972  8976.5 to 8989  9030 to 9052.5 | 0.001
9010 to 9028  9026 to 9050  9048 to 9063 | -0.008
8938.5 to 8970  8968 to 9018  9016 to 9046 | 0.005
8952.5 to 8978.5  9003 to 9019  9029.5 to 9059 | 0.047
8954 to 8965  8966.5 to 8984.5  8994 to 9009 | -0.006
